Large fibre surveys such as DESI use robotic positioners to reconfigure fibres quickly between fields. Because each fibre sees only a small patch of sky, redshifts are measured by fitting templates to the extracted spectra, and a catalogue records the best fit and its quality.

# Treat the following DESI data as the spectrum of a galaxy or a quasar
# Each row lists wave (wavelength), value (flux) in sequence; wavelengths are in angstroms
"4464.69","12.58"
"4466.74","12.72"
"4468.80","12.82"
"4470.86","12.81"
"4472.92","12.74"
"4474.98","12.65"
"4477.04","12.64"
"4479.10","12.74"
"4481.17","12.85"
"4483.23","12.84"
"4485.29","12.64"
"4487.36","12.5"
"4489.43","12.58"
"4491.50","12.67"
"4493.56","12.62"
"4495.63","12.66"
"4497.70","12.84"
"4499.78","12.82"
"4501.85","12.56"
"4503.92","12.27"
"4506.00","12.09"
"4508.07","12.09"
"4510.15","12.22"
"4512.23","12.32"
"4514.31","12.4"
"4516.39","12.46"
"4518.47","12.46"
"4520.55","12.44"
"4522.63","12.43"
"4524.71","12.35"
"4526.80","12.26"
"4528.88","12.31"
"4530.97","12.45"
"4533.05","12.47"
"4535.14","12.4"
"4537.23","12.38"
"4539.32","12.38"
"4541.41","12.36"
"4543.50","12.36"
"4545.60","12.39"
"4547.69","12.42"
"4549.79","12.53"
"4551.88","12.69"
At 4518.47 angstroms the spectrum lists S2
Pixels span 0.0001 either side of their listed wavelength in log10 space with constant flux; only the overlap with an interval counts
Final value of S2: 12.46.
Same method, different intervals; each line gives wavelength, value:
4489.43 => 12.58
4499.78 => 12.82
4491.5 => 12.67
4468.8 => 12.82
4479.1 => 12.74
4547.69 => 12.42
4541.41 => 12.36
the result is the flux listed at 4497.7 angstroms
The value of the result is 12.84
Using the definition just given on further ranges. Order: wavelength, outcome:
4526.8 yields 12.26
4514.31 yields 12.4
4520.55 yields 12.44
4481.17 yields 12.85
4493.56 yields 12.62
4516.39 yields 12.46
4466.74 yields 12.72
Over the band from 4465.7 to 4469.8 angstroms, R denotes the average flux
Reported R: 12.8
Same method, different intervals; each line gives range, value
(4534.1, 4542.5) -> 12.4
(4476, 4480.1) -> 12.7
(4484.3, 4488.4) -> 12.5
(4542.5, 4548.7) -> 12.4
